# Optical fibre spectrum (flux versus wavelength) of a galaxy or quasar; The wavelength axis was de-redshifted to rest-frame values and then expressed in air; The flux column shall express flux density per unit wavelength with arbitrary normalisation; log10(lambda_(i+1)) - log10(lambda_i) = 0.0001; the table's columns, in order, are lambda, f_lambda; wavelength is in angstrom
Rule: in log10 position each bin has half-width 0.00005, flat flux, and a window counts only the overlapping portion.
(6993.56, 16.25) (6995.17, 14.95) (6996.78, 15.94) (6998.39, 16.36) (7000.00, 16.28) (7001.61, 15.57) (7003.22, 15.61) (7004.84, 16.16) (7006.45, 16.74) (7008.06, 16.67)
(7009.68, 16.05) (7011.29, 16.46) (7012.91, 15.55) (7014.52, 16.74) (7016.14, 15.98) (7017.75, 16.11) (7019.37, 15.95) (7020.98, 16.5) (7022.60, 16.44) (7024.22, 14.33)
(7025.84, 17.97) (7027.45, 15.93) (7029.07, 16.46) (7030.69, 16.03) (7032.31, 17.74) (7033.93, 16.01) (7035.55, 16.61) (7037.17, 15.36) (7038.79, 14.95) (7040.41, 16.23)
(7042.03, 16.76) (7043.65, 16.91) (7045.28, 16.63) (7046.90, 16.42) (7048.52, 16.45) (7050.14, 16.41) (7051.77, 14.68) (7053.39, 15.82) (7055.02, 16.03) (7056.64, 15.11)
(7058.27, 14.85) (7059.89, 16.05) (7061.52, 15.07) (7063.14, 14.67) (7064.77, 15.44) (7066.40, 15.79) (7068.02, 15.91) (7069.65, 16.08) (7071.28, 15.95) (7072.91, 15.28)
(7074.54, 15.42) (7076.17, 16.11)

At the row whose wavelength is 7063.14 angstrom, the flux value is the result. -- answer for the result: 14.67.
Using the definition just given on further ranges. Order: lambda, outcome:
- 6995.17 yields 14.95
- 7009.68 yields 16.05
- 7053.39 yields 15.82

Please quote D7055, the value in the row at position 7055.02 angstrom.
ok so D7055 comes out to 16.03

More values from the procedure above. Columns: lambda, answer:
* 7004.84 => 16.16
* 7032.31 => 17.74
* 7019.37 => 15.95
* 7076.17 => 16.11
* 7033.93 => 16.01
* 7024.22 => 14.33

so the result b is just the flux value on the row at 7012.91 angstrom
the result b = 15.55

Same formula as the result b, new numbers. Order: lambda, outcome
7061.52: 15.07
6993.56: 16.25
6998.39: 16.36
